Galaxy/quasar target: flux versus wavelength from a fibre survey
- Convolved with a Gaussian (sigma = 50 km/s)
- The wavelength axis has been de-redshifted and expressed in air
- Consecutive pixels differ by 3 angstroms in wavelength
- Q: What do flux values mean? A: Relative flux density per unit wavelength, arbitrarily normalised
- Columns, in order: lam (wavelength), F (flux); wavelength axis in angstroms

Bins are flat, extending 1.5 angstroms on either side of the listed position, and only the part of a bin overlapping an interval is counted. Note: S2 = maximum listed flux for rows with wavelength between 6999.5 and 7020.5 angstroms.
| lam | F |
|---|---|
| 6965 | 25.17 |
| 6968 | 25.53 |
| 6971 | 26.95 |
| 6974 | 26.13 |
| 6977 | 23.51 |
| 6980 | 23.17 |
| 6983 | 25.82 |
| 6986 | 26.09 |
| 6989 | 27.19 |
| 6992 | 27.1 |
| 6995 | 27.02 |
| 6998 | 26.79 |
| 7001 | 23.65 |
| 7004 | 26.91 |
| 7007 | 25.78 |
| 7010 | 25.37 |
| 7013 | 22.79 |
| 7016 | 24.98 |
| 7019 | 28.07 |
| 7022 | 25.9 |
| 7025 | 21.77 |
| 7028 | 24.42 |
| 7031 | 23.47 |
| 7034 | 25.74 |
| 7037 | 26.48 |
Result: 28.07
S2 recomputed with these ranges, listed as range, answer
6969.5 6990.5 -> 27.19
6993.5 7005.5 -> 27.02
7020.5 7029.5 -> 25.9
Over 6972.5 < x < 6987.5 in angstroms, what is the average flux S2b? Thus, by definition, 24.9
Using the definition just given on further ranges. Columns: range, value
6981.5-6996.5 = 26.6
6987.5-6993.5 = 27.1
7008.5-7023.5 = 25.4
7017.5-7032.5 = 24.7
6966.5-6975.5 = 26.2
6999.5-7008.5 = 25.4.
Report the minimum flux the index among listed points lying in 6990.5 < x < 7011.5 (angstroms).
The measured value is 23.65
